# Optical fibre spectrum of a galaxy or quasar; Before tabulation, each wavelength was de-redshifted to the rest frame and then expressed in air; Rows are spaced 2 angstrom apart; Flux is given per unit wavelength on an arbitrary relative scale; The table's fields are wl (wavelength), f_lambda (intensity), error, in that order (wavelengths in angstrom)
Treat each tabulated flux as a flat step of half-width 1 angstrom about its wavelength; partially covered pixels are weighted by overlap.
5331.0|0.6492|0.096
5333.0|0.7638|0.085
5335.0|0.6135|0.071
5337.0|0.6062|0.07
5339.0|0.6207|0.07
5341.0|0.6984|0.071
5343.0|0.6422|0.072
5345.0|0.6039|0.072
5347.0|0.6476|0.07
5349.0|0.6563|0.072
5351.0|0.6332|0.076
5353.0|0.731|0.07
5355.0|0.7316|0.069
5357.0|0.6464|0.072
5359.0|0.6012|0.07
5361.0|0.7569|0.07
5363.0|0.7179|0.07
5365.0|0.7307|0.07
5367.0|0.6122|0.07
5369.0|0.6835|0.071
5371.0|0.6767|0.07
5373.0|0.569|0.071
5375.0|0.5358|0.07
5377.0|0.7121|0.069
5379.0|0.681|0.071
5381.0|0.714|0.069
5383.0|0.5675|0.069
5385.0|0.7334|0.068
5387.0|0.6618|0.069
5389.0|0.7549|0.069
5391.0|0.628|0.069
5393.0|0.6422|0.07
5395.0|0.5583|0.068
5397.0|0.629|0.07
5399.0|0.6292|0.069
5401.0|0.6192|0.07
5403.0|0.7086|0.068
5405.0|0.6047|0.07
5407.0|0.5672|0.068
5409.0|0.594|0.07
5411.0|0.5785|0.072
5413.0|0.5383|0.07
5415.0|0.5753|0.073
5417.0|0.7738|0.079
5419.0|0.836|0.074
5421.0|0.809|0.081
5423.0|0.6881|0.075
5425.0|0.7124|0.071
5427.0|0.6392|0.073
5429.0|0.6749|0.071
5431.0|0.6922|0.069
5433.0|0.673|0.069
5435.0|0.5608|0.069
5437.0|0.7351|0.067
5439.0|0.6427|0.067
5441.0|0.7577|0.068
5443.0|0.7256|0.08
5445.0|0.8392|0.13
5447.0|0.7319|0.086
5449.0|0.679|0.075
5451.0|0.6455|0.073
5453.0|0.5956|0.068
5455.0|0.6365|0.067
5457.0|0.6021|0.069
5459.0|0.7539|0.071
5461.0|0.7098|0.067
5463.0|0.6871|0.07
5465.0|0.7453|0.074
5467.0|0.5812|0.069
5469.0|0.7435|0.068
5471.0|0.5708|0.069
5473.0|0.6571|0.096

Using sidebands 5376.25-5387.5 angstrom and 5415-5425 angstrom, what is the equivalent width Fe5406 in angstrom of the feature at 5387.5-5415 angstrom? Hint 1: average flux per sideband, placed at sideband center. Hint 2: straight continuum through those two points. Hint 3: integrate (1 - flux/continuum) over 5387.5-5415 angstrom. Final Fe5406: 3.7 angstrom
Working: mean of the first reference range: 0.678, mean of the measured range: 0.619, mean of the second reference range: 0.75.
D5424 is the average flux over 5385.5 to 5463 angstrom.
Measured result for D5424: 0.669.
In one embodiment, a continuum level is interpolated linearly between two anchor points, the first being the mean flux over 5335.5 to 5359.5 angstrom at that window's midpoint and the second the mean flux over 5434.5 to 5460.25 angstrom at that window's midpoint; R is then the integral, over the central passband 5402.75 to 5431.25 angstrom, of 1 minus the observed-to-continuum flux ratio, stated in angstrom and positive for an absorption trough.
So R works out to 0.5 angstrom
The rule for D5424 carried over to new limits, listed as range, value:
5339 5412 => 0.651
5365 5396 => 0.651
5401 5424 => 0.659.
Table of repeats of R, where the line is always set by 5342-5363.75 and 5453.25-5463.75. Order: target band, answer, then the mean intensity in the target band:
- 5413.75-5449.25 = -1.9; 0.708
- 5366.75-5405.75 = 1.3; 0.647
